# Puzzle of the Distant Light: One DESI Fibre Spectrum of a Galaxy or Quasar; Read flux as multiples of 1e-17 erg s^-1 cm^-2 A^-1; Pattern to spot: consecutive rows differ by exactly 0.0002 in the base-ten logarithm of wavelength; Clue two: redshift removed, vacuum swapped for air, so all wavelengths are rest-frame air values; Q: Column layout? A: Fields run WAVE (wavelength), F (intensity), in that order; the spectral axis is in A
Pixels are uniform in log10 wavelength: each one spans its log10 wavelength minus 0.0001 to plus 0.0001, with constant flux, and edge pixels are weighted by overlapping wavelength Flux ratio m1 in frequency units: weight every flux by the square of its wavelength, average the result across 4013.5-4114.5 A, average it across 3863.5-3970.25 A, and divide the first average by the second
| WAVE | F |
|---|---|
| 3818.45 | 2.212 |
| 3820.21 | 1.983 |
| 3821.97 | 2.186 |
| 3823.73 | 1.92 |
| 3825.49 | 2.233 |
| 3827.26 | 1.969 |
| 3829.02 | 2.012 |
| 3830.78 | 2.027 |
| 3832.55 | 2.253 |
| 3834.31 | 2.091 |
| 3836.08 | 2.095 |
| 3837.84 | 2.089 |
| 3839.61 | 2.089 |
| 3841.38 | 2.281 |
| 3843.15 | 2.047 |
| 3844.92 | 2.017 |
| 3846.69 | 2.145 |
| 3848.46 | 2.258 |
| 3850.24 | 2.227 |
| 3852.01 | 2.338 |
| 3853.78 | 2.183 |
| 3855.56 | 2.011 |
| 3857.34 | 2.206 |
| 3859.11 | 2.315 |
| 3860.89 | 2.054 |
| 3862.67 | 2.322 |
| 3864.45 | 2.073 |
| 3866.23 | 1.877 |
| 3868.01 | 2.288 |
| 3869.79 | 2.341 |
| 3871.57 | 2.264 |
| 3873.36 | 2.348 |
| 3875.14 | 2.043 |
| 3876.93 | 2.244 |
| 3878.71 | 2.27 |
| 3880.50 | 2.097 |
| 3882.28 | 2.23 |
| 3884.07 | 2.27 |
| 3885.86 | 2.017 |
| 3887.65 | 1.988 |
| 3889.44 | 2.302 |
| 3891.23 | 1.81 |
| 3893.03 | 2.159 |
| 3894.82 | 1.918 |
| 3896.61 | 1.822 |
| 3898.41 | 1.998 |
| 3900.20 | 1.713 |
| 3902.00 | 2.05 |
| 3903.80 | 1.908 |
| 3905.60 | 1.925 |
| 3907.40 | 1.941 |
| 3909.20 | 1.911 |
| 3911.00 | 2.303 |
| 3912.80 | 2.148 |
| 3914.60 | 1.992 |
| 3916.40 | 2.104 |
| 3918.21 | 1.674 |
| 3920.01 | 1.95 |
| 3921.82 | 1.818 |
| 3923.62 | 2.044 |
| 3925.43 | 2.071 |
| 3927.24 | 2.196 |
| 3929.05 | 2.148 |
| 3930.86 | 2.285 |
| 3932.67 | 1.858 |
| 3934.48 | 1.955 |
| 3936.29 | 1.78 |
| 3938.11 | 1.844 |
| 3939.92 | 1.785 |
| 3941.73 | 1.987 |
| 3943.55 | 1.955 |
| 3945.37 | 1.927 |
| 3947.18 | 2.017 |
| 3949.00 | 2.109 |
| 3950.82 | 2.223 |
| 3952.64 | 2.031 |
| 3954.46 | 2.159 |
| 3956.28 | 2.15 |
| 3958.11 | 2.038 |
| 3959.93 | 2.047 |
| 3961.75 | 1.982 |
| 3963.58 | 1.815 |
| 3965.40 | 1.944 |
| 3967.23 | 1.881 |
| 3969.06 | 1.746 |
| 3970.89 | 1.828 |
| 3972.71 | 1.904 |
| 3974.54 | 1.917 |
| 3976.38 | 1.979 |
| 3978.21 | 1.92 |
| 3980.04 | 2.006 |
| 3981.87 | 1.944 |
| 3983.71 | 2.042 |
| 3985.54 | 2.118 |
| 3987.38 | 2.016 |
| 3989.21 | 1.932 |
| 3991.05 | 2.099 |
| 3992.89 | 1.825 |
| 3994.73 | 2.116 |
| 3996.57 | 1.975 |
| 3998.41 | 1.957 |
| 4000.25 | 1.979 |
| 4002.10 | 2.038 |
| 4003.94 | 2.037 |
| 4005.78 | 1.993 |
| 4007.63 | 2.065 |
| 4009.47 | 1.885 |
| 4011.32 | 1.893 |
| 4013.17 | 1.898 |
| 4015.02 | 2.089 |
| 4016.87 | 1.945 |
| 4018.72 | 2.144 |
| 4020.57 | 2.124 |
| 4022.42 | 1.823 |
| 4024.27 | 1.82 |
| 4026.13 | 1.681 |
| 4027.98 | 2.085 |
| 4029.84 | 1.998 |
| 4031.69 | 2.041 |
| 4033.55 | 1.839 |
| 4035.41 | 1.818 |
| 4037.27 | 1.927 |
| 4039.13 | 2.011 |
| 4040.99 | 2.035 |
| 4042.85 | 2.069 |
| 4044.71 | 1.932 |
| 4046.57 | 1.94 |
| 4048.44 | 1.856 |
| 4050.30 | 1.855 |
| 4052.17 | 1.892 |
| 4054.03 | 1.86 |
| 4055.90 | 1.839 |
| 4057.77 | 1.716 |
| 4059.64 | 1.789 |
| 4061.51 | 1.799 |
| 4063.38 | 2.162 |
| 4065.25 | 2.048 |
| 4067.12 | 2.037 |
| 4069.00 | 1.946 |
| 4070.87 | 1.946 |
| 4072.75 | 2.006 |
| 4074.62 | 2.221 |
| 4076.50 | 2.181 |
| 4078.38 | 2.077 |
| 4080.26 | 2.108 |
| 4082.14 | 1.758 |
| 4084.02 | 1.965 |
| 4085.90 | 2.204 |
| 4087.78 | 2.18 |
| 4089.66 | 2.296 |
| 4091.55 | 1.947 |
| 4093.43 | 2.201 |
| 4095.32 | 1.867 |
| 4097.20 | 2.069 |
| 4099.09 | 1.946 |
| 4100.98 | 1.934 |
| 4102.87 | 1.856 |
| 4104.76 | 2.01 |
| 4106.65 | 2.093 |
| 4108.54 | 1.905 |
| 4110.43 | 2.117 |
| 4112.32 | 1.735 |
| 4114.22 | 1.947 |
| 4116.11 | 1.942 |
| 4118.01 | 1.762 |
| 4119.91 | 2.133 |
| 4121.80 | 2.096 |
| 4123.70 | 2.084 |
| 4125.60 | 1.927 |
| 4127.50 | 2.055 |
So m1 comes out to 1.05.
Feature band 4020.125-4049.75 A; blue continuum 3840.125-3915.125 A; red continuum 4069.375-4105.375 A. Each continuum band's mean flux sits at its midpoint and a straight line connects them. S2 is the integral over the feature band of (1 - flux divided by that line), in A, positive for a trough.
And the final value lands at 1.8 A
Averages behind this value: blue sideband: 2.11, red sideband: 2.04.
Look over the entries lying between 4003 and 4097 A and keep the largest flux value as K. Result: 2.296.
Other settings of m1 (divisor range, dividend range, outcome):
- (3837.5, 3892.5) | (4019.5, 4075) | 0.98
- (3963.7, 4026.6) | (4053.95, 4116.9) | 1.06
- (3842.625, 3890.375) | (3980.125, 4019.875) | 0.98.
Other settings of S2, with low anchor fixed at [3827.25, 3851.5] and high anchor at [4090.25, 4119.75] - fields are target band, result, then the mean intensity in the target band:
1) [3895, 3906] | 0.97 A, 1.9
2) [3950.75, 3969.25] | 0.45 A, 2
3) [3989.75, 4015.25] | 0.50 A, 1.99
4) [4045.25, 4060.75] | 1.17 A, 1.84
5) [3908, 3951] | 1.46 A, 2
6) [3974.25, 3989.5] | 0.35 A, 1.99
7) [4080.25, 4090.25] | -0.51 A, 2.08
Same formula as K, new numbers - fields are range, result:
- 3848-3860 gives 2.338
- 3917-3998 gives 2.285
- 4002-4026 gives 2.144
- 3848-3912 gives 2.348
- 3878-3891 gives 2.302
